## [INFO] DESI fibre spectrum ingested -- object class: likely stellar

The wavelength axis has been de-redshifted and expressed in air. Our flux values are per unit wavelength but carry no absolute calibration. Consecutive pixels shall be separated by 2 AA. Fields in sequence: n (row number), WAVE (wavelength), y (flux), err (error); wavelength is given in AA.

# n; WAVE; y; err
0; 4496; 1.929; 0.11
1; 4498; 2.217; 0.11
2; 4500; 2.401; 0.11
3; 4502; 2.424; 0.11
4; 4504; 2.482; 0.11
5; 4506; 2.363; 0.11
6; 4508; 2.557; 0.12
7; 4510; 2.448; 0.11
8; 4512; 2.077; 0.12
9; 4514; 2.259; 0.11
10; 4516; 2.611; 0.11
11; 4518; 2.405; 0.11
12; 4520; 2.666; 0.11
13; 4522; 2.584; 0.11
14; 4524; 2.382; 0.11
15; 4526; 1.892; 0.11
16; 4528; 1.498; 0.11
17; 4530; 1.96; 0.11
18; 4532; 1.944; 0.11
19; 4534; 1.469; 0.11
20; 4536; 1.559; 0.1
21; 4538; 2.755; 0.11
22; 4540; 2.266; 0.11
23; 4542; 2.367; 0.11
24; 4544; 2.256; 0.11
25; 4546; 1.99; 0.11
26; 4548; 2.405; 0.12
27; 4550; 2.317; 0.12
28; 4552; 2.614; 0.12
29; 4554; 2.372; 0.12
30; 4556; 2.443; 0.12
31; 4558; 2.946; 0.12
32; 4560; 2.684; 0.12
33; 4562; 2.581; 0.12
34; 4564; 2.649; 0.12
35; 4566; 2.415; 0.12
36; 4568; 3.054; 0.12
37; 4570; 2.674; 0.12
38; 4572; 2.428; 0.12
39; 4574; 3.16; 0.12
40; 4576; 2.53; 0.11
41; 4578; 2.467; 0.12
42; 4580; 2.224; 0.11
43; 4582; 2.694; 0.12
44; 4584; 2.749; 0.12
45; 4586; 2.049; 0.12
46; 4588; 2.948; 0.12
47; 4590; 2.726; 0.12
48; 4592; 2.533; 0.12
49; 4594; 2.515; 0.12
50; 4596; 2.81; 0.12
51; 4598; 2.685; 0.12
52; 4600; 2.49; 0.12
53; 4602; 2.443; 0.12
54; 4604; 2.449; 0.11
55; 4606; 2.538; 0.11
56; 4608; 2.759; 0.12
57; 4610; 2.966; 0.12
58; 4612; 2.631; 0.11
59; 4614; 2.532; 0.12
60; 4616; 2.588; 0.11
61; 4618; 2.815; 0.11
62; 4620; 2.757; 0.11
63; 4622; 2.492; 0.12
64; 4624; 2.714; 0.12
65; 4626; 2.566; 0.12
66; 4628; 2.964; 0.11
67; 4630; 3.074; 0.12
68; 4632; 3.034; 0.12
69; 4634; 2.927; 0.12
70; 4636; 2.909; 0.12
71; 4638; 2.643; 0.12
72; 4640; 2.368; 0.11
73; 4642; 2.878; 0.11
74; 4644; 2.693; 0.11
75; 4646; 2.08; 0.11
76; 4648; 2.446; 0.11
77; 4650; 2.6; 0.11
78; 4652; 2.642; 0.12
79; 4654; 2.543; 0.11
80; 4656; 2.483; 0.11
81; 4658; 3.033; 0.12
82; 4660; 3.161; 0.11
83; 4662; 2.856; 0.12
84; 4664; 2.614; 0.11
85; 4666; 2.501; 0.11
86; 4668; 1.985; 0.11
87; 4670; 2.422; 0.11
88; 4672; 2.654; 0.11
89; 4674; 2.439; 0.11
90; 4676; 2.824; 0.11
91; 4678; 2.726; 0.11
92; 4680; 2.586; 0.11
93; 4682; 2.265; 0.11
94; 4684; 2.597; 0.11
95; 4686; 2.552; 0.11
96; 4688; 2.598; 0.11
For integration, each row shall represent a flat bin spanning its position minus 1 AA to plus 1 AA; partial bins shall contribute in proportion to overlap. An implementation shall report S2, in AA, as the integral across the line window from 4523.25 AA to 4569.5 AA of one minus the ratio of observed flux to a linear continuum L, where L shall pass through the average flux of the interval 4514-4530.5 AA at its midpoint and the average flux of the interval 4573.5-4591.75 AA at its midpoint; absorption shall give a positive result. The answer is 2.0 AA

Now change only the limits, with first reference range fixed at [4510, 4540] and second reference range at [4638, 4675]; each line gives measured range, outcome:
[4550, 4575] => -4.09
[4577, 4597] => -1.80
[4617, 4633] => -2.08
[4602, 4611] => -0.86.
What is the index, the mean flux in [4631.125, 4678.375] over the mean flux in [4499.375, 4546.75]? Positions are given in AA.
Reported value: 1.18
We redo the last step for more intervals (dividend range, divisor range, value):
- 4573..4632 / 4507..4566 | 1.15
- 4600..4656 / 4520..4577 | 1.12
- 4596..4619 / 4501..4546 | 1.18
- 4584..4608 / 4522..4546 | 1.26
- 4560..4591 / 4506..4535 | 1.19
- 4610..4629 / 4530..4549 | 1.28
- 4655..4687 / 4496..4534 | 1.16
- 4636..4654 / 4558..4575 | 0.94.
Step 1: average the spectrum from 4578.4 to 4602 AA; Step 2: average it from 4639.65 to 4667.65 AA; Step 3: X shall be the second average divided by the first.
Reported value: 1.0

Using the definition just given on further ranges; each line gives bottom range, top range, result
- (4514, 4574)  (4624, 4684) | 1.12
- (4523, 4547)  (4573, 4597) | 1.29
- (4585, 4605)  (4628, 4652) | 1.05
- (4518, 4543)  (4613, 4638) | 1.31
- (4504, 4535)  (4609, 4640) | 1.25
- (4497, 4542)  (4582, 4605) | 1.15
